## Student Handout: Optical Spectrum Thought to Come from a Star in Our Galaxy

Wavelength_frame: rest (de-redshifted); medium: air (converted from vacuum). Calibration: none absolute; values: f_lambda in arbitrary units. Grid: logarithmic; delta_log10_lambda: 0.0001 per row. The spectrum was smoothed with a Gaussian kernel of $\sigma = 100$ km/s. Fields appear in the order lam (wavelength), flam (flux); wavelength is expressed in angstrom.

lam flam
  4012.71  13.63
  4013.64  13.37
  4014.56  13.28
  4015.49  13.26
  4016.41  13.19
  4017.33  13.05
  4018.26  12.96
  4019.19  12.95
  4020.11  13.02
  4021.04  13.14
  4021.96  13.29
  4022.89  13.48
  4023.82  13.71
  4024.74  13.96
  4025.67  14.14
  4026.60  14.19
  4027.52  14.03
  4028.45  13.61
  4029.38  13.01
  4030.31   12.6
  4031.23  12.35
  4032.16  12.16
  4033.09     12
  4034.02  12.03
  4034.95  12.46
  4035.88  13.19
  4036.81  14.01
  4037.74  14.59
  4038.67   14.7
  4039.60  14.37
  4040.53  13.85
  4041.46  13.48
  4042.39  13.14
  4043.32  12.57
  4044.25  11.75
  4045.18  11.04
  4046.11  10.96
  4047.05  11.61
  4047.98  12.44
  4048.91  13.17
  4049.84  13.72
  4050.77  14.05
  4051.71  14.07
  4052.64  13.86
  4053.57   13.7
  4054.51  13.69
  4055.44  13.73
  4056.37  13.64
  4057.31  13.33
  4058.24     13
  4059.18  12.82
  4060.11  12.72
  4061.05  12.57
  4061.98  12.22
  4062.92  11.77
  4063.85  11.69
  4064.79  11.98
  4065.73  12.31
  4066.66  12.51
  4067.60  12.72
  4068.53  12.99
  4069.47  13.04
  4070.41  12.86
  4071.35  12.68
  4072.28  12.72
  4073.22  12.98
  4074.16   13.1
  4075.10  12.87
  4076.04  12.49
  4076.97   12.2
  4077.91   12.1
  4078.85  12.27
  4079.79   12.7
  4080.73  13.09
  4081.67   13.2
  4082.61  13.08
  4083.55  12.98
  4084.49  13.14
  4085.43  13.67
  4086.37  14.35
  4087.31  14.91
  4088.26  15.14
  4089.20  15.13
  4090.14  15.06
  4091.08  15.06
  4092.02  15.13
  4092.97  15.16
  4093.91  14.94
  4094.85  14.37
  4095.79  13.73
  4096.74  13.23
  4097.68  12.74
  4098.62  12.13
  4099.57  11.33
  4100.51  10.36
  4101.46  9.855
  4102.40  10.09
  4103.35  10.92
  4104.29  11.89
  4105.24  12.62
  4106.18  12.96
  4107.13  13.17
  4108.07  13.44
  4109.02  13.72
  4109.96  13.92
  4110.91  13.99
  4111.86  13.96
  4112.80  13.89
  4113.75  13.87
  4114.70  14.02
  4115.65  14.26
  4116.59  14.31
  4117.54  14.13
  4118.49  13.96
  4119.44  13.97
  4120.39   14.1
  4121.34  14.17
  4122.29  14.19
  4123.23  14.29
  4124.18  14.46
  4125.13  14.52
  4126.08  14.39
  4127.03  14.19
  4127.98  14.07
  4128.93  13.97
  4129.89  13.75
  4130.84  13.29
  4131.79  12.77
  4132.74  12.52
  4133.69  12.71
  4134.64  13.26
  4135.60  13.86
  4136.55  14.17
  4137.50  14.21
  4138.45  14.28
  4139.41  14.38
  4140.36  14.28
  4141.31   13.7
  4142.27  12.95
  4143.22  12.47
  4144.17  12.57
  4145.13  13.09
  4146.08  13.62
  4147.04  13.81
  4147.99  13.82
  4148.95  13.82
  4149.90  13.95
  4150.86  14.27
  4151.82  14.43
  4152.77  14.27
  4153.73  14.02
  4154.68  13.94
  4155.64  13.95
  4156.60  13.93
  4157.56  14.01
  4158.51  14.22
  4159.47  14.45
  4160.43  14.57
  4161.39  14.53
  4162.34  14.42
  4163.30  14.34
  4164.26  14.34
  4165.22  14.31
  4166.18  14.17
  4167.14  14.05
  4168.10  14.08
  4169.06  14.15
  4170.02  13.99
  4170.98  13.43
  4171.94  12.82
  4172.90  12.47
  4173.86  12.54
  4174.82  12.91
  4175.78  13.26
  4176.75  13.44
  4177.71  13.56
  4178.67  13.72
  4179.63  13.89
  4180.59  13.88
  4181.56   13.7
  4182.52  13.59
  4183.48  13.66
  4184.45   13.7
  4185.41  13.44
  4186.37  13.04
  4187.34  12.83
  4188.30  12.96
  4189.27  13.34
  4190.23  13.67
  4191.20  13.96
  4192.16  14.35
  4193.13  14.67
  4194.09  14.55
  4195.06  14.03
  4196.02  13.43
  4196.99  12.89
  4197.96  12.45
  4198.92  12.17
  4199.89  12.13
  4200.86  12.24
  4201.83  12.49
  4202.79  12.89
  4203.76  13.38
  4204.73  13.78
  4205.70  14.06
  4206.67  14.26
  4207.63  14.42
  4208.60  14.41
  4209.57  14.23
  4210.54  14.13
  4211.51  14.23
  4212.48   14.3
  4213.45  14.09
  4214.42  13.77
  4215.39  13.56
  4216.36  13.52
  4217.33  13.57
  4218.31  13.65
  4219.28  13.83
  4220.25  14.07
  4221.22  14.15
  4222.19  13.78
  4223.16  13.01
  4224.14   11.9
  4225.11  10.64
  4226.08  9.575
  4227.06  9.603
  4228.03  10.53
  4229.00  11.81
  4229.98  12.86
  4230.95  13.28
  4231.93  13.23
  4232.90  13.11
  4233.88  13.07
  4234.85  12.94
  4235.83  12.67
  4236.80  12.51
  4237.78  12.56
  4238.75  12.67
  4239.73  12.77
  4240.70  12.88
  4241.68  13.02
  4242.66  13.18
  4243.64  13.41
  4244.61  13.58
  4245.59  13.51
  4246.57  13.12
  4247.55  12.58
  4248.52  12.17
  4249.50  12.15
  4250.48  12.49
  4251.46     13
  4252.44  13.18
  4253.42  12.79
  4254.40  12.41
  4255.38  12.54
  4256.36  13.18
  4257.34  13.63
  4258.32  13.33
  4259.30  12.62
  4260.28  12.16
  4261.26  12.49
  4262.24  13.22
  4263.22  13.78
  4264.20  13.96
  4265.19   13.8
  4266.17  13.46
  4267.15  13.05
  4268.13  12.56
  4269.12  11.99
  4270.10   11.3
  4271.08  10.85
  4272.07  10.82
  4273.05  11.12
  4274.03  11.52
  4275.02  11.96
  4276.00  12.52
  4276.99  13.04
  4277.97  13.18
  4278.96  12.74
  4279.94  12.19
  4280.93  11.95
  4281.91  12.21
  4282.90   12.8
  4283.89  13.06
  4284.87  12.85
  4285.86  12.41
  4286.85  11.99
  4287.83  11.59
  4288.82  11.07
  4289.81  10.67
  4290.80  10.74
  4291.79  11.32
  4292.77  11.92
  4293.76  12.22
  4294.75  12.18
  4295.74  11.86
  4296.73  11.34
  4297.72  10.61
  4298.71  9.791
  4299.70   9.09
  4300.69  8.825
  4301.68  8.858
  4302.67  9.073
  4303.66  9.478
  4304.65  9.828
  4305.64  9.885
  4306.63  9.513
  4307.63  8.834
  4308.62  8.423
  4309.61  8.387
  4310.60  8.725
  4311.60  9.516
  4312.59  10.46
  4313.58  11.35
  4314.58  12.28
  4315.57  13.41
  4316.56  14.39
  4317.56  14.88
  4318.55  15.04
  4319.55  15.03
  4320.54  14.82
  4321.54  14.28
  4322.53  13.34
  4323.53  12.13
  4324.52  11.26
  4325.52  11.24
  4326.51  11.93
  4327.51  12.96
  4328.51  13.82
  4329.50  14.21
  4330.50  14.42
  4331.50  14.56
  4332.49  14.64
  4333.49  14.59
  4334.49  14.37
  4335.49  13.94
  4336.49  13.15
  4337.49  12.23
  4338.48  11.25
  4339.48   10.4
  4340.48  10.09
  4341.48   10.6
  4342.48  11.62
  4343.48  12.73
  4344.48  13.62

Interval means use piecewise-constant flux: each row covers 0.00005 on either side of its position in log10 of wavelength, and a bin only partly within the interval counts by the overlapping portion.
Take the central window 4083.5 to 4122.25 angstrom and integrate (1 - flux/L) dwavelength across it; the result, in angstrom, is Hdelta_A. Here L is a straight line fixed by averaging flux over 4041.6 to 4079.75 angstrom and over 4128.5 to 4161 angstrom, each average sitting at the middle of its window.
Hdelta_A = -0.8 angstrom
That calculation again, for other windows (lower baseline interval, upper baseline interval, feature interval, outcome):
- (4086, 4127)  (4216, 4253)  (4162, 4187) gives -0.9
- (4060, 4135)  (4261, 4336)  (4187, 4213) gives -1.9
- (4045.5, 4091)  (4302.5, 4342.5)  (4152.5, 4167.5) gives -1.8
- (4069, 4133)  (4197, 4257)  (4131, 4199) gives -2.6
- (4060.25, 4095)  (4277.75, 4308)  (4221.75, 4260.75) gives -3.3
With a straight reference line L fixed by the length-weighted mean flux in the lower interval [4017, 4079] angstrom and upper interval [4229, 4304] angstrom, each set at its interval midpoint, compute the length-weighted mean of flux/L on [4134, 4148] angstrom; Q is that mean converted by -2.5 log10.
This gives -0.08 mag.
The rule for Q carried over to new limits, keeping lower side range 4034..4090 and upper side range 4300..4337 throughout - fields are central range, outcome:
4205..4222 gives -0.13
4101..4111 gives 0.05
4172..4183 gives -0.06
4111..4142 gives -0.09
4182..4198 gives -0.09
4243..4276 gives -0.03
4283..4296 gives 0.03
